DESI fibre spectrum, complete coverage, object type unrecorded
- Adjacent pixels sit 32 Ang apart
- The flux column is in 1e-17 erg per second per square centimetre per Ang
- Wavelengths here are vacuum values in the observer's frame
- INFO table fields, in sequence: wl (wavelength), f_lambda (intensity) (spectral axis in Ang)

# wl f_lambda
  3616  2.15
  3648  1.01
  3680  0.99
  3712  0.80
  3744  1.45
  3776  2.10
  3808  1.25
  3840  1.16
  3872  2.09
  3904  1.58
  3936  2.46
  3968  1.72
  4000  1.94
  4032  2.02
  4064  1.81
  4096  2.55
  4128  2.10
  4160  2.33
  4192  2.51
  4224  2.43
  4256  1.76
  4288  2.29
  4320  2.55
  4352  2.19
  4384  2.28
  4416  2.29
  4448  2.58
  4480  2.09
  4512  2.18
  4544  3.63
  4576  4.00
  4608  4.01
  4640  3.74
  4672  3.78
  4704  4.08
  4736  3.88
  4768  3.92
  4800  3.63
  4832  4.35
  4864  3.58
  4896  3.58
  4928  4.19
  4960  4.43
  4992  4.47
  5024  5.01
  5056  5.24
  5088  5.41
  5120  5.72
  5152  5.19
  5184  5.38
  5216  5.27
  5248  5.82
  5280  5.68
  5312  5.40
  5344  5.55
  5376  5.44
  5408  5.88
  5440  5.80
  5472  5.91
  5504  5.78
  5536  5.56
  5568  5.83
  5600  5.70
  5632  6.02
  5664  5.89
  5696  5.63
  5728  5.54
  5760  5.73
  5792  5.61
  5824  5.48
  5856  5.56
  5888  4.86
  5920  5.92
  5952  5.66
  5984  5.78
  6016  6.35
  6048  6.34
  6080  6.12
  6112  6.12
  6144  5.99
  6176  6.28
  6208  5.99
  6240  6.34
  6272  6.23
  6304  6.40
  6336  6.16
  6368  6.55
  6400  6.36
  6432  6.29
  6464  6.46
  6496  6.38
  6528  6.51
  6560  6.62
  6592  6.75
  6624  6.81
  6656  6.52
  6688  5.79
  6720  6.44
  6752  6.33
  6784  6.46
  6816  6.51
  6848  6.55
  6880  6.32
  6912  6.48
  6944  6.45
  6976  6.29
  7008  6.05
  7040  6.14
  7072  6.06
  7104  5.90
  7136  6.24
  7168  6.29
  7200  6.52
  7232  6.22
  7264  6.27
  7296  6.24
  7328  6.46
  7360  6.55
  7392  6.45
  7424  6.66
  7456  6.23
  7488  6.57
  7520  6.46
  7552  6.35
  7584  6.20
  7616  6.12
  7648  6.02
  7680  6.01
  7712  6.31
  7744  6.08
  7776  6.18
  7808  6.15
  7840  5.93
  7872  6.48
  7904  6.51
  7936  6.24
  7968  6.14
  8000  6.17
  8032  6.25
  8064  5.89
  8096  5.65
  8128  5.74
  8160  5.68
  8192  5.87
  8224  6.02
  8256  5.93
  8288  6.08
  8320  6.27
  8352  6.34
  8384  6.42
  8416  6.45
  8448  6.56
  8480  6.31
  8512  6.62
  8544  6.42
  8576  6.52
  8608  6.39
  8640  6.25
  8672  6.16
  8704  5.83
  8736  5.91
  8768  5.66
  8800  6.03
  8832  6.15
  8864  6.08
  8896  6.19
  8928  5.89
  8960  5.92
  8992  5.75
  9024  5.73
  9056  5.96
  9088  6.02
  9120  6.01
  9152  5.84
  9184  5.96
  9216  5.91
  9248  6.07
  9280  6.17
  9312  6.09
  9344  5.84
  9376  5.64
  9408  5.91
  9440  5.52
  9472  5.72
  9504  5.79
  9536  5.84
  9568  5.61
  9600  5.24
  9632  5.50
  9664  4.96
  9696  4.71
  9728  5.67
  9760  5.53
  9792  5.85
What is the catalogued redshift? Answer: 0.14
